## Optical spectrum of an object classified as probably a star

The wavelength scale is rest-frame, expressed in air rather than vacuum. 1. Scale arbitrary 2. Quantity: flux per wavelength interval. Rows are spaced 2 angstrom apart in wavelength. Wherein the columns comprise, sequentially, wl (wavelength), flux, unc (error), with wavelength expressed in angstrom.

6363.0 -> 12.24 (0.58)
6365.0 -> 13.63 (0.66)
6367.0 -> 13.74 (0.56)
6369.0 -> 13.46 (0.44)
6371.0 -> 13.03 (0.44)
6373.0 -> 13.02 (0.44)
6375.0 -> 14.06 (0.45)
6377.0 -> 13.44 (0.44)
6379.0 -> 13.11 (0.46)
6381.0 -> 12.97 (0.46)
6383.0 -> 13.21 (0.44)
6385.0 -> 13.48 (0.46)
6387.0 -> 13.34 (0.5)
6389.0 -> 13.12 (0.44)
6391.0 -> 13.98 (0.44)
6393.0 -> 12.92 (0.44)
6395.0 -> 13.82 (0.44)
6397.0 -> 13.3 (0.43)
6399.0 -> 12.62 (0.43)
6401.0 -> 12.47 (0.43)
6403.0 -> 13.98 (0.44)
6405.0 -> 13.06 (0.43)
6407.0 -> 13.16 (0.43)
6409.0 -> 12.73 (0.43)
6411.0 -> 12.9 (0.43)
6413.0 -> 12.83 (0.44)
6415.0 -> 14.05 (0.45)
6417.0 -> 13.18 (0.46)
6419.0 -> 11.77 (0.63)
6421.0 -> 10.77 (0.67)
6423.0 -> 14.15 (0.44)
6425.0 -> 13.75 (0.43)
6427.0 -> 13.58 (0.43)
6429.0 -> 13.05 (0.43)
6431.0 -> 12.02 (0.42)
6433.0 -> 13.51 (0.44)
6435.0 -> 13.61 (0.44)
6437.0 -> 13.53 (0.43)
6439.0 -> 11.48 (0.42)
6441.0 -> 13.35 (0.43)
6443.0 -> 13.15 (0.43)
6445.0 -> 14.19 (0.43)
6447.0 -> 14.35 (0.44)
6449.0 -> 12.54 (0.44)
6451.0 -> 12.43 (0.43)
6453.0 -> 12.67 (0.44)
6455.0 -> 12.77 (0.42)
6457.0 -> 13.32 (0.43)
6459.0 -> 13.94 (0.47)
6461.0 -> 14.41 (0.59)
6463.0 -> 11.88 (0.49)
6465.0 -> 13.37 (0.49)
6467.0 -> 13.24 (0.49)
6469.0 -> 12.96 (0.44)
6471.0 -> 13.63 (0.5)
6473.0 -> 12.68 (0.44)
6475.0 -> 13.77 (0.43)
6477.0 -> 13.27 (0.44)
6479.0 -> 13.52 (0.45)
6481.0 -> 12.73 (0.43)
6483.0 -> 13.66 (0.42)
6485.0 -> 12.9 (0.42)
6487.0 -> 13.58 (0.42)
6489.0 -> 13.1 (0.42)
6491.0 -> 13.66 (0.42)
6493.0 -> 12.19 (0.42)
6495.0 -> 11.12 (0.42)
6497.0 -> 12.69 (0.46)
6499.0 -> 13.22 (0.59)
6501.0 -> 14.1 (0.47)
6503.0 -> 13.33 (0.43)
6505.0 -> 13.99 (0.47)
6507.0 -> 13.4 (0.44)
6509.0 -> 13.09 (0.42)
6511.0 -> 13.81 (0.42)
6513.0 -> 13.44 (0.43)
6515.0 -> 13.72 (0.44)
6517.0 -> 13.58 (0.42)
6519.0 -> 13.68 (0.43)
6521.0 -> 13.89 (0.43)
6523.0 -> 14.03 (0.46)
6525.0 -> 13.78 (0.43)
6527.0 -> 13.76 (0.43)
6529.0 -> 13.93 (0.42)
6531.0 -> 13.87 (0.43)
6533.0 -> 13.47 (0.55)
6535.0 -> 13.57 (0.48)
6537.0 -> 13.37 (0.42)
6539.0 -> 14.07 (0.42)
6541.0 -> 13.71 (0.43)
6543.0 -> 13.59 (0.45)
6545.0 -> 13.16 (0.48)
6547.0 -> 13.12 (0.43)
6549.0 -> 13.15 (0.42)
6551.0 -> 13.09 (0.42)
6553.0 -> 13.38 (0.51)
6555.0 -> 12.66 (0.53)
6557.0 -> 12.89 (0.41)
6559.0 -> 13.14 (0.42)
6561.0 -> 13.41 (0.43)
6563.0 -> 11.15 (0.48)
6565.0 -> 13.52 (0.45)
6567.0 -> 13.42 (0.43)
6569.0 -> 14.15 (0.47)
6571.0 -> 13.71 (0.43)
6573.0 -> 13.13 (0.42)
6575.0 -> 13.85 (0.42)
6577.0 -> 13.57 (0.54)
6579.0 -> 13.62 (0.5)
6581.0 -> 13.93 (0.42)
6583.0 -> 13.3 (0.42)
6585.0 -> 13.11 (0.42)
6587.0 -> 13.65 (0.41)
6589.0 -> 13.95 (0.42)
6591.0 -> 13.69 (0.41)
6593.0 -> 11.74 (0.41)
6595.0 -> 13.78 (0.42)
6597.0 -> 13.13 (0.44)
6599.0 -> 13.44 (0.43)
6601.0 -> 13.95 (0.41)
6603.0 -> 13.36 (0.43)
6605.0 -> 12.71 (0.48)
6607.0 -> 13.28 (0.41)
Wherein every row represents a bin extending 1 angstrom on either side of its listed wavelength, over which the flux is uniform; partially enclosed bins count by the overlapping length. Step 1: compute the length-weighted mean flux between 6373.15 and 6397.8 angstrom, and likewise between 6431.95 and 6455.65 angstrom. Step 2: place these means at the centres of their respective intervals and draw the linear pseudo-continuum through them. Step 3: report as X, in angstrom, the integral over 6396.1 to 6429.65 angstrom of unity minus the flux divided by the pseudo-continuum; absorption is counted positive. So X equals 0.6 angstrom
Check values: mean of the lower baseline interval 13.4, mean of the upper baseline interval 13.1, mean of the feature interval 13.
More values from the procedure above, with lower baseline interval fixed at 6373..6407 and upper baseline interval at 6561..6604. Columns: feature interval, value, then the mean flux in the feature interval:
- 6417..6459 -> 0.92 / 13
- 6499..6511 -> -0.20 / 13.6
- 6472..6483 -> 0.08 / 13.2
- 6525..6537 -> -0.30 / 13.7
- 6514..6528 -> -0.44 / 13.8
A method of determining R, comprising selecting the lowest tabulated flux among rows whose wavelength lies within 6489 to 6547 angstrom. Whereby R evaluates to 11.12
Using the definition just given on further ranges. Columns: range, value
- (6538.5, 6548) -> 13.12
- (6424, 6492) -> 11.48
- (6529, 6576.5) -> 11.15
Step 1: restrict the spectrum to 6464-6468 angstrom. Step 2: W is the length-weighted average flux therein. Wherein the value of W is 13.3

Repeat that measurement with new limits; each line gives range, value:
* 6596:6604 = 13.5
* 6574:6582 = 13.7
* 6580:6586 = 13.4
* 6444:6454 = 13.2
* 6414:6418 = 13.6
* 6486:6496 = 12.7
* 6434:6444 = 13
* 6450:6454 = 12.6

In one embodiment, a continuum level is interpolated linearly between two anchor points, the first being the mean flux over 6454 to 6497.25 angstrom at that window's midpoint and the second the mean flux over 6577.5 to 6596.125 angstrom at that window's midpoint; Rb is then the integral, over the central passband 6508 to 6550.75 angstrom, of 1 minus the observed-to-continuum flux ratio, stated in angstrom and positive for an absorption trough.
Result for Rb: -1.09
